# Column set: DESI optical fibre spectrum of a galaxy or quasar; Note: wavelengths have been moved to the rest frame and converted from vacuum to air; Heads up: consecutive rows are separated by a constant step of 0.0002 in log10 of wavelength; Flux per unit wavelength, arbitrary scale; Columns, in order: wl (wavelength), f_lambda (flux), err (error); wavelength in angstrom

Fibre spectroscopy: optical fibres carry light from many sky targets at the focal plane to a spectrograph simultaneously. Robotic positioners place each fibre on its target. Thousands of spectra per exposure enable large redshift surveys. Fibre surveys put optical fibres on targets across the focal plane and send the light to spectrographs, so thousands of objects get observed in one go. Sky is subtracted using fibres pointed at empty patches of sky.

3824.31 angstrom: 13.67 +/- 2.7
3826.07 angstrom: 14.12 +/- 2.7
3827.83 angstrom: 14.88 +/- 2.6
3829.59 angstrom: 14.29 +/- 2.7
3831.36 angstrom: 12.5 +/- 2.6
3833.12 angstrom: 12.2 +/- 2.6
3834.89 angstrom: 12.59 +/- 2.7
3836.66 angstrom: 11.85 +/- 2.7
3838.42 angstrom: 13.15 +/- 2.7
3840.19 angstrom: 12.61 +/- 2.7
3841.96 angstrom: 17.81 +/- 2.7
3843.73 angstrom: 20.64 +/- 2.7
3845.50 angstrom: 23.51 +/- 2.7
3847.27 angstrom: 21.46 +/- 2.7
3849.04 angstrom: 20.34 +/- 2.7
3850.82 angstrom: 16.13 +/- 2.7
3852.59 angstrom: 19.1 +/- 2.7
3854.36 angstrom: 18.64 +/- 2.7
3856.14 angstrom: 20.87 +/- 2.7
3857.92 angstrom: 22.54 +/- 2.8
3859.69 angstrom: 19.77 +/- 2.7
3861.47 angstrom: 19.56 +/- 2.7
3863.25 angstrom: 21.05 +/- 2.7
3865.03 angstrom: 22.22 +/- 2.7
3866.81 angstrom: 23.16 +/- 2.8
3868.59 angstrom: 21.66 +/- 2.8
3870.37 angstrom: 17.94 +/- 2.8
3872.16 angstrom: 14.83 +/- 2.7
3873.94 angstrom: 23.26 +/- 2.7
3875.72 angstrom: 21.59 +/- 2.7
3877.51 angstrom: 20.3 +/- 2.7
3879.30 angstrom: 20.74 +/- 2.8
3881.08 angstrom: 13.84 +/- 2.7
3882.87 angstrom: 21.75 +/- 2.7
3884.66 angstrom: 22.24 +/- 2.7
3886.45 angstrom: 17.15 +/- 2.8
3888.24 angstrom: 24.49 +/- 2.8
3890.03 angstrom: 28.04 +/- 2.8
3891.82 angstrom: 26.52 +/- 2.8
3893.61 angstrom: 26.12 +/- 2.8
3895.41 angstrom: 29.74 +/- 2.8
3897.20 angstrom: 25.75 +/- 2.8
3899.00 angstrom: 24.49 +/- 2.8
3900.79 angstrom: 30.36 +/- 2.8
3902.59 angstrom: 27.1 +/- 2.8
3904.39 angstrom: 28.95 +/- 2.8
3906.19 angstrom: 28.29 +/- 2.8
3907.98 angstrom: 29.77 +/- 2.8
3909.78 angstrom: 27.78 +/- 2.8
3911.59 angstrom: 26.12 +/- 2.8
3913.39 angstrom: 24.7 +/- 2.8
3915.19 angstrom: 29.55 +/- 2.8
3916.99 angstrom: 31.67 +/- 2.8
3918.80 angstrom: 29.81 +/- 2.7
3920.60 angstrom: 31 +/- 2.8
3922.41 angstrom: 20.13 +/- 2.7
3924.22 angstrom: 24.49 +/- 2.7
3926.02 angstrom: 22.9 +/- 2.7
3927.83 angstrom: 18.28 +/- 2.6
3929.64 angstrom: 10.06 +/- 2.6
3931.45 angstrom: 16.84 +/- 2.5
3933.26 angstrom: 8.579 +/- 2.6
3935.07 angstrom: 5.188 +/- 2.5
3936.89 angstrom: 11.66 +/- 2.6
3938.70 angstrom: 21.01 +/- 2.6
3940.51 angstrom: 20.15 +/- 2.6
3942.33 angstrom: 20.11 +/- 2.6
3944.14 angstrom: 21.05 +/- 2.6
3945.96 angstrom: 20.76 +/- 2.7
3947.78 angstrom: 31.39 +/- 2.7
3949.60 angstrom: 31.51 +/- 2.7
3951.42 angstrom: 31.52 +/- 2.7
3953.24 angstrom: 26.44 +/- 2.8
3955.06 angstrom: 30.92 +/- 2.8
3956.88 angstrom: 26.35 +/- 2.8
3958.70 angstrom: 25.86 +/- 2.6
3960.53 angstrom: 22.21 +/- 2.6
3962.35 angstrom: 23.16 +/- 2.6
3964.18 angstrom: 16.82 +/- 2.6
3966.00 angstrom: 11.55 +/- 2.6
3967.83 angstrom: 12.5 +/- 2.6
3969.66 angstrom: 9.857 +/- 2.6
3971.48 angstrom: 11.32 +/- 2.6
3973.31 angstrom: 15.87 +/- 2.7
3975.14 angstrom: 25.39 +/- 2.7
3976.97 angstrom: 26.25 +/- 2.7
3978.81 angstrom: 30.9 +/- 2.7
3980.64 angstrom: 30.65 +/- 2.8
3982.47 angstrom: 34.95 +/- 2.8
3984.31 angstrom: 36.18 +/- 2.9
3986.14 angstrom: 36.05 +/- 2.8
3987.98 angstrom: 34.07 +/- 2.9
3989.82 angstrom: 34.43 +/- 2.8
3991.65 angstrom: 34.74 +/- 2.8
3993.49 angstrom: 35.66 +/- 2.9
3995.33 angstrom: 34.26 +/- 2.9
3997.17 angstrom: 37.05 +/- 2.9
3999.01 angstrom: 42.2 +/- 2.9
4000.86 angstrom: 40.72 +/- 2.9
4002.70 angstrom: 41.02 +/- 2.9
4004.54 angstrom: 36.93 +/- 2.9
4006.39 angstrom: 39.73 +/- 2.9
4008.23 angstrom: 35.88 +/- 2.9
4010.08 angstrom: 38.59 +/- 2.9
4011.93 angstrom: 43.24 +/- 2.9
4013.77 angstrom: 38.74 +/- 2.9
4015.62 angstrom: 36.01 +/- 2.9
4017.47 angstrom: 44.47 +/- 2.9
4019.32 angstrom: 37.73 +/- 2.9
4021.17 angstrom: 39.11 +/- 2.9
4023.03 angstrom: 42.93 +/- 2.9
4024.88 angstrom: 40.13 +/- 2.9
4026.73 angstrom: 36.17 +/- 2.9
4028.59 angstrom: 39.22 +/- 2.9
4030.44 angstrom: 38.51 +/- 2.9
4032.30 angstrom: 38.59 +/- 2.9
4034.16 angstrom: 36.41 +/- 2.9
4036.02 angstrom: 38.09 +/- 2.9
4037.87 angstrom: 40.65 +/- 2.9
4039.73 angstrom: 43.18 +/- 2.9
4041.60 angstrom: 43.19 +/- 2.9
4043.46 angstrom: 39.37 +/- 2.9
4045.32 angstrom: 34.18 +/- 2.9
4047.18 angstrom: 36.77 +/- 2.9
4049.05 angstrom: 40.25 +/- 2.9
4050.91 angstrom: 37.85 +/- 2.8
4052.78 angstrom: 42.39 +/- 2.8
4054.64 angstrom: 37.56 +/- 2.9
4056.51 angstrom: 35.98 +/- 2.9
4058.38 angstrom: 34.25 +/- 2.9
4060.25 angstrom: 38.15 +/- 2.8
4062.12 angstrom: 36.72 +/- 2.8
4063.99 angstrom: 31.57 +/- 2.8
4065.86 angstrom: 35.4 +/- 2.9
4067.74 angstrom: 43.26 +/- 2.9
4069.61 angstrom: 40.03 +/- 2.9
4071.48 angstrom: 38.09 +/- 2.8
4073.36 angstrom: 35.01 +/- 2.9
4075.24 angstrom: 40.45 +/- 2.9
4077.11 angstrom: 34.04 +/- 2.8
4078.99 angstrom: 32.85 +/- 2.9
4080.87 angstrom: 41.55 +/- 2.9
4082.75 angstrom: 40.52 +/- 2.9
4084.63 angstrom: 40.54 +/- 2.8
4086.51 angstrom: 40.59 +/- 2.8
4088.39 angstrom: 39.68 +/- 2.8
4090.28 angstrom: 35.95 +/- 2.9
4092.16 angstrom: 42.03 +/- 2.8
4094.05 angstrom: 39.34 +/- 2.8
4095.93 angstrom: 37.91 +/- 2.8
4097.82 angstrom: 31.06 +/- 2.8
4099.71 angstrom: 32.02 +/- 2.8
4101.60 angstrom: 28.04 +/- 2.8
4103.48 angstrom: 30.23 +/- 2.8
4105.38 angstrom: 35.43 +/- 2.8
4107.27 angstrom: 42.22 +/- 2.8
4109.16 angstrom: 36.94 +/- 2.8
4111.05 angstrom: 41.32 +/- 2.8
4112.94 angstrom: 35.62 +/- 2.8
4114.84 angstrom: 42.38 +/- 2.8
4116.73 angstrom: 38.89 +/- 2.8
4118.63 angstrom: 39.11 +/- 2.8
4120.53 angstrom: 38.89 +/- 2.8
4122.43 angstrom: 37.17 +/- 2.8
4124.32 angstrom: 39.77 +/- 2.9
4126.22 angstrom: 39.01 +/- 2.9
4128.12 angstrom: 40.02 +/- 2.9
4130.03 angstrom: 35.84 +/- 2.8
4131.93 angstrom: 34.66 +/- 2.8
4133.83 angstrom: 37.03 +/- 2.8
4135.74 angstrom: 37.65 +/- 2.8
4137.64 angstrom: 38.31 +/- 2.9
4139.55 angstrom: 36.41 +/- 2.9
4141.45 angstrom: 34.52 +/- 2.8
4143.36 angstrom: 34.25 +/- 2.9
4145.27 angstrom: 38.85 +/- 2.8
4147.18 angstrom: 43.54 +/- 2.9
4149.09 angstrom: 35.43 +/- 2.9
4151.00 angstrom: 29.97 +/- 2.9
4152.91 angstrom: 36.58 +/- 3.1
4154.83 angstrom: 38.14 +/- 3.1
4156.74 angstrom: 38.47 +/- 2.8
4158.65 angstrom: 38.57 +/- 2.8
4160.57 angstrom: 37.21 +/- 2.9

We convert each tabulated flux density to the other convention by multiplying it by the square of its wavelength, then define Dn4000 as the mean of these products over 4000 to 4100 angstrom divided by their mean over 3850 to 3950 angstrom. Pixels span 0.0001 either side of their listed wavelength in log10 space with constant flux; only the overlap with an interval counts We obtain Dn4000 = 1.86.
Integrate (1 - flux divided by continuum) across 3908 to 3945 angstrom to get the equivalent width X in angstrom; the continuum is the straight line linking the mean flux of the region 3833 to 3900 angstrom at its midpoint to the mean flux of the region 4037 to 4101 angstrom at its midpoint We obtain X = 5.97 angstrom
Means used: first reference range 20.4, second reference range 37.9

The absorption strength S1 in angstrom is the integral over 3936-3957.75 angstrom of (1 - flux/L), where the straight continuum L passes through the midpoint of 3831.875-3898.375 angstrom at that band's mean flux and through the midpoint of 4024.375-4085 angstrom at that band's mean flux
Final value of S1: 2.8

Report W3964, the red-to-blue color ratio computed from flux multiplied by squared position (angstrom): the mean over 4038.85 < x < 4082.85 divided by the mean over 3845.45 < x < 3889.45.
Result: 2.06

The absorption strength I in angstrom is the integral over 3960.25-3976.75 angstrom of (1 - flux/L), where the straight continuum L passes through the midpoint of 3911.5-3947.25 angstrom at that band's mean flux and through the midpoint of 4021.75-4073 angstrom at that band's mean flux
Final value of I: 6.1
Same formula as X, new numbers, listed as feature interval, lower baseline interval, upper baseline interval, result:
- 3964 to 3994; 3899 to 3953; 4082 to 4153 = 1.9 angstrom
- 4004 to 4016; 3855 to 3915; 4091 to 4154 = -3.1 angstrom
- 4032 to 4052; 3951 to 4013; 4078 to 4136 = -3.3 angstrom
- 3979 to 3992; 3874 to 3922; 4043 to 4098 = -1.0 angstrom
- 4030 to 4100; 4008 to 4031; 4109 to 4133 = 1.7 angstrom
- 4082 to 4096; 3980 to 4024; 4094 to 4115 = -1.4 angstrom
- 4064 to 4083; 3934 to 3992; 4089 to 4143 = -2.4 angstrom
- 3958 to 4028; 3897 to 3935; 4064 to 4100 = -2.7 angstrom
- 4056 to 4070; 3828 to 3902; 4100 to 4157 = -1.7 angstrom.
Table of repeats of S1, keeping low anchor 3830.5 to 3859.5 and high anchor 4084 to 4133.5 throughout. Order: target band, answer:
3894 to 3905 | -3.1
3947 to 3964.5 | -0.8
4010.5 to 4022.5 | -3.8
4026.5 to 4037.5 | -2.3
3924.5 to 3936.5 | 4.9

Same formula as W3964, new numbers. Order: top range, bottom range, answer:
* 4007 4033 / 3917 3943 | 2.16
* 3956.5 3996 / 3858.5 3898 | 1.24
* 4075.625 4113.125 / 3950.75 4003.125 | 1.39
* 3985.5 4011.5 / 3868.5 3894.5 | 1.86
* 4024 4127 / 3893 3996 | 1.63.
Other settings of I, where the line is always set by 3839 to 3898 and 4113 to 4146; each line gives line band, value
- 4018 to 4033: -3.9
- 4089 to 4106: 0.4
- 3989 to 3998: -1.9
